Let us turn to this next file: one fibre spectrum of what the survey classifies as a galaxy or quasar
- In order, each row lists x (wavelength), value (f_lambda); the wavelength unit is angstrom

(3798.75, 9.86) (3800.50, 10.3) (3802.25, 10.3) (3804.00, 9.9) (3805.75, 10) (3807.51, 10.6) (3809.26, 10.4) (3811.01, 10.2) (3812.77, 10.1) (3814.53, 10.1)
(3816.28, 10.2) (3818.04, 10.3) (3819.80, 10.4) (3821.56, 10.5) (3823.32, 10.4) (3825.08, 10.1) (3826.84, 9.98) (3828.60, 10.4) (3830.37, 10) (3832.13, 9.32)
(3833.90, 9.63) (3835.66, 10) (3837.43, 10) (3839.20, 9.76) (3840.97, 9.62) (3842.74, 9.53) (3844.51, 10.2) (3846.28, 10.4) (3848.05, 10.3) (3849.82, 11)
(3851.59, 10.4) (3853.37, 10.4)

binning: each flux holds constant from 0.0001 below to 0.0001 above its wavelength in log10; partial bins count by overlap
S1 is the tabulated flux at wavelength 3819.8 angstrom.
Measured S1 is 10.4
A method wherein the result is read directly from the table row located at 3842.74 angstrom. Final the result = 9.53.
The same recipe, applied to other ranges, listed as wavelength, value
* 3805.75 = 10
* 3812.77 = 10.1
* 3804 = 9.9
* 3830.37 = 10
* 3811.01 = 10.2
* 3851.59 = 10.4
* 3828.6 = 10.4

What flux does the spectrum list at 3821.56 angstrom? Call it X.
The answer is 10.5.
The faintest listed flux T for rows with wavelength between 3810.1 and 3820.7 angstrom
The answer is 10.1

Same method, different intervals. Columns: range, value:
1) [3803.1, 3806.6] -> 9.9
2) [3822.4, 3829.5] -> 9.98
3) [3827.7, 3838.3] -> 9.32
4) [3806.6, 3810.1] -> 10.4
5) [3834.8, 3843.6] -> 9.53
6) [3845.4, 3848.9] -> 10.3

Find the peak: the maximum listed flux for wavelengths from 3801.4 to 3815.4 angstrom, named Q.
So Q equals 10.6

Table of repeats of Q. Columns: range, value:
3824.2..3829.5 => 10.4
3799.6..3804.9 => 10.3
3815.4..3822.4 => 10.5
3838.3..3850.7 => 11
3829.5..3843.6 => 10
